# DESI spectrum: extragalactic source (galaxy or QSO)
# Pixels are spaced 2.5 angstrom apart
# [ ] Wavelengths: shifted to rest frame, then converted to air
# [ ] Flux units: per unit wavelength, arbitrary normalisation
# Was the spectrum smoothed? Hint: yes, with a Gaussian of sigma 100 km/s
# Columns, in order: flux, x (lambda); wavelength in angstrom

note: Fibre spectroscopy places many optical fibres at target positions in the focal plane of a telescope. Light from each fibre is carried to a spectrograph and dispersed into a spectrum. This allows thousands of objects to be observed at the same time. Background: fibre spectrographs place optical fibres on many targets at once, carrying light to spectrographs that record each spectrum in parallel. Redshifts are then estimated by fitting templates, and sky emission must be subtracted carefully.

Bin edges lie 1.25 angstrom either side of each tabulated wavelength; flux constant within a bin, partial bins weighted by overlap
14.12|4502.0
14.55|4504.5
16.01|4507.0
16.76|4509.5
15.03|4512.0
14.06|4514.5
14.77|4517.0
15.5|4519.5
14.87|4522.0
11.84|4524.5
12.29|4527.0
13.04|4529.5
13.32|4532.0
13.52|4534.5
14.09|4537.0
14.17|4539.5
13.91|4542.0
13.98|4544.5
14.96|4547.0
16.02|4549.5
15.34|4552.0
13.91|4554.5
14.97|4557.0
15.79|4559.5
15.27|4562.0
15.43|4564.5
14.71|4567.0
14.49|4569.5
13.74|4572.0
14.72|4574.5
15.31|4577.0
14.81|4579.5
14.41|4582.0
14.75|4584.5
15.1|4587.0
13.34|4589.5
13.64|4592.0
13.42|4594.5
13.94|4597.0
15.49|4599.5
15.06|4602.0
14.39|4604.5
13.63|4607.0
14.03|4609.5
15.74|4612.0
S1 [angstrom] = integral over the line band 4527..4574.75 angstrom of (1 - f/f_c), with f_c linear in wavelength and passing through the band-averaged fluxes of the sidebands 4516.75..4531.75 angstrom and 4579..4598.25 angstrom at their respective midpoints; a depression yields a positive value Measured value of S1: -2.0 angstrom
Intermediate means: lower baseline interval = 13.6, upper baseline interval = 14.2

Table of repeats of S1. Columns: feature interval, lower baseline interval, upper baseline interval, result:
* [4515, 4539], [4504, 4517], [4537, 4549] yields 1.8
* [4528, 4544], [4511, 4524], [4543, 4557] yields 1.2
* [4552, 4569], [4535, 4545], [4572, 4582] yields -0.7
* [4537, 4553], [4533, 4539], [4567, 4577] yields -0.8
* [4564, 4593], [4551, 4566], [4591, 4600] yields 0.0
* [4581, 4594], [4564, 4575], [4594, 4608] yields 0.2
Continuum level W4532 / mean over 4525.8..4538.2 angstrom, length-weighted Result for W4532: 13.3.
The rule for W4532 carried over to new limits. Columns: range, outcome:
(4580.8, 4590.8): 14.4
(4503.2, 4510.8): 15.8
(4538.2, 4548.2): 14.3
